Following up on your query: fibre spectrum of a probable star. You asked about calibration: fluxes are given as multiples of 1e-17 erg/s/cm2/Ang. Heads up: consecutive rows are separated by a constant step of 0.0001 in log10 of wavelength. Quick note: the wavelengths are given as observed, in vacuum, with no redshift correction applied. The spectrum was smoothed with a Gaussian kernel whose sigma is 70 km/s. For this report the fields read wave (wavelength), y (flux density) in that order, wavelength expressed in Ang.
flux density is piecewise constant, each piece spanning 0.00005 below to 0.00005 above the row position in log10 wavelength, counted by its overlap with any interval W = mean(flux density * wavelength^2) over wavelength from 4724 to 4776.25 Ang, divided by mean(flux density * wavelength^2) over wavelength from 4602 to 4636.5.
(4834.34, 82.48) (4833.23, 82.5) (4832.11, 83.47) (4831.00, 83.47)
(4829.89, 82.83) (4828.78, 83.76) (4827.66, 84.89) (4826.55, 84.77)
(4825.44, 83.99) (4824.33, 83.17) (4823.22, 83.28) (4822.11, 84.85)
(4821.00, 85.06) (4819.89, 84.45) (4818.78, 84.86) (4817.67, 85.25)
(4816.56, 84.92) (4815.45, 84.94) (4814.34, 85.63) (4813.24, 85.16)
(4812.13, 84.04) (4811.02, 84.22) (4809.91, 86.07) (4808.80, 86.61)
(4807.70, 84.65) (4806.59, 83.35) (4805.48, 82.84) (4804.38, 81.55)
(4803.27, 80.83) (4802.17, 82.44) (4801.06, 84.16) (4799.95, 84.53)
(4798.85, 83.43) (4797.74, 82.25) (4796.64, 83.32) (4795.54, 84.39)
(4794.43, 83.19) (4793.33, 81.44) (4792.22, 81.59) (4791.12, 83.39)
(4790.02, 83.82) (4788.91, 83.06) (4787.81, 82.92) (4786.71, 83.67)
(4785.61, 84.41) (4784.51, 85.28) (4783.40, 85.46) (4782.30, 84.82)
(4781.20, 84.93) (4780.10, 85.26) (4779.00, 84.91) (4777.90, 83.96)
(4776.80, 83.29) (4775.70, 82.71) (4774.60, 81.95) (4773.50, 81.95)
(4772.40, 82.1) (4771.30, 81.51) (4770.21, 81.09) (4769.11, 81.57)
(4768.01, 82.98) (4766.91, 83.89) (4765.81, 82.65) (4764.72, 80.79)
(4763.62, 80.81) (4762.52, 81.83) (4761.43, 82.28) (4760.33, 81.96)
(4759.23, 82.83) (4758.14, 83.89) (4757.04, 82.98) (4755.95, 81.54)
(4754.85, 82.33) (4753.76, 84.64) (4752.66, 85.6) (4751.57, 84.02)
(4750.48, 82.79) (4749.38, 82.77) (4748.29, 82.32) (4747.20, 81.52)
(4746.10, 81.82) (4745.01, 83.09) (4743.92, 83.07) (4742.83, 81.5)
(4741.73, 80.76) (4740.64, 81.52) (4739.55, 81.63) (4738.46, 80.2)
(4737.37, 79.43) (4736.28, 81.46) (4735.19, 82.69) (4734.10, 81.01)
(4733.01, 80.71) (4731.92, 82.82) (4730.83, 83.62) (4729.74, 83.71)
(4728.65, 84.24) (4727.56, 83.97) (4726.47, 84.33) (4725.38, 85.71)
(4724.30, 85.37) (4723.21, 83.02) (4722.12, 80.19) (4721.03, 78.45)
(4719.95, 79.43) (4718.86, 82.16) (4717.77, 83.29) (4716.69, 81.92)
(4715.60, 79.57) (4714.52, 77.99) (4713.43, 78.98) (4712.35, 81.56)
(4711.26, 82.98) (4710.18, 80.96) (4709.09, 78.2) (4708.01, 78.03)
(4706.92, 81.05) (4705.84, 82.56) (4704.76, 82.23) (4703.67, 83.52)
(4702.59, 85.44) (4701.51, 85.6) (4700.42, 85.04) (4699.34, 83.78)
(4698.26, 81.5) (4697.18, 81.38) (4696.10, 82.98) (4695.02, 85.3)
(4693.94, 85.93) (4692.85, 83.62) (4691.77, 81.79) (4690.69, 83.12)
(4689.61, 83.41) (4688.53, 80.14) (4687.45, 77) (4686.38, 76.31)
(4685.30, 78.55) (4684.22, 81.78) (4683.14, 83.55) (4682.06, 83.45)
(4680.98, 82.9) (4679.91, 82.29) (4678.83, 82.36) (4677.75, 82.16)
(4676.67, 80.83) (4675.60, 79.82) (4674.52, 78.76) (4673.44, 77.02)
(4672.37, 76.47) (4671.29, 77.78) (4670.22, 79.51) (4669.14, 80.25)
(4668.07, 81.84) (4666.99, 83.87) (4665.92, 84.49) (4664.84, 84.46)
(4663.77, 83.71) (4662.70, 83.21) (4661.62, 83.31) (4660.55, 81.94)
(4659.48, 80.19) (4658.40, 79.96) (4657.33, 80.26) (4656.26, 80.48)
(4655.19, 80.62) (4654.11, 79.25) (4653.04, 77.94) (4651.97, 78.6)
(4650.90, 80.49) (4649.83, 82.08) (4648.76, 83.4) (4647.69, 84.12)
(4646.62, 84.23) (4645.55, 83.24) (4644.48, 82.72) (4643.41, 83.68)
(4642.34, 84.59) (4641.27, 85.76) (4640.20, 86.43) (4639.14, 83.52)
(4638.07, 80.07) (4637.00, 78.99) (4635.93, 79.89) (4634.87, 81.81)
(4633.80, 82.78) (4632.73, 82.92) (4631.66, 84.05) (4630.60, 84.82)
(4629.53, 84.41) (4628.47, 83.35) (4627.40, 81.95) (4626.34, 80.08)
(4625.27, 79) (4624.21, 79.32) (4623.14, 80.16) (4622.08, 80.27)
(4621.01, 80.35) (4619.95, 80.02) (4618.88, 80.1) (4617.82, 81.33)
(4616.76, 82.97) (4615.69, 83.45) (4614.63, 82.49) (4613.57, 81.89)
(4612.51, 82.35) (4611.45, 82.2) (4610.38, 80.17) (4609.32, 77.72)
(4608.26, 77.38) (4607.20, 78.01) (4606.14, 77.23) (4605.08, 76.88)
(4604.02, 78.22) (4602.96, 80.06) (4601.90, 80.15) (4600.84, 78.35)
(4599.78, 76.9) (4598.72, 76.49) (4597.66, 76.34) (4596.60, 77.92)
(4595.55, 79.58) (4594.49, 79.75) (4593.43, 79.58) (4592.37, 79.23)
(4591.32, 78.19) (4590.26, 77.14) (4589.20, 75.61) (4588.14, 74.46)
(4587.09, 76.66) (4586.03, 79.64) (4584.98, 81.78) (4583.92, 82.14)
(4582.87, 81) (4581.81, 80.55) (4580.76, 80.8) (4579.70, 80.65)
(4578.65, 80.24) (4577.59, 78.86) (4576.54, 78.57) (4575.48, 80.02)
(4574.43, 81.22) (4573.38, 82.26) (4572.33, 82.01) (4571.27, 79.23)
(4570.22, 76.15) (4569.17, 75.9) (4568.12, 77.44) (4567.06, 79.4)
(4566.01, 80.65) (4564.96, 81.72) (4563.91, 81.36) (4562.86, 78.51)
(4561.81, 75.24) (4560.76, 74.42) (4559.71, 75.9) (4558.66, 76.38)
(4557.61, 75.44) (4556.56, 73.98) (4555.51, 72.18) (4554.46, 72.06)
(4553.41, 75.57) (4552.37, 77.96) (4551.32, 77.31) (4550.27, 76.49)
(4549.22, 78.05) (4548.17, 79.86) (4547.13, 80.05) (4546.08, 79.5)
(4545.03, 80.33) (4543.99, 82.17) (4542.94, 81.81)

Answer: 1.08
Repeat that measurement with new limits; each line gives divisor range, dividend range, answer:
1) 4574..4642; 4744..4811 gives 1.11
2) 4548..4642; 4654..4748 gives 1.08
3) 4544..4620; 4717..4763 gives 1.12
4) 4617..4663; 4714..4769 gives 1.05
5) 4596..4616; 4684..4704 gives 1.08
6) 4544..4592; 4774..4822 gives 1.18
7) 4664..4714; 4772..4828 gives 1.08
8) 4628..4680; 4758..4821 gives 1.08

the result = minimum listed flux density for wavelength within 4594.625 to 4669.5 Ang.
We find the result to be 76.34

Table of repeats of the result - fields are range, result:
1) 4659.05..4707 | 76.31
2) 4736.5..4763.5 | 79.43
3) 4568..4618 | 74.46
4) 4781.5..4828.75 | 80.83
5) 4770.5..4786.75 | 81.51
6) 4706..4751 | 77.99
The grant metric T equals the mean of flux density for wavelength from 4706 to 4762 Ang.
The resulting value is 82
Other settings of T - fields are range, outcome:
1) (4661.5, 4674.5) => 81.1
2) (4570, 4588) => 80.1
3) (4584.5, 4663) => 80.6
